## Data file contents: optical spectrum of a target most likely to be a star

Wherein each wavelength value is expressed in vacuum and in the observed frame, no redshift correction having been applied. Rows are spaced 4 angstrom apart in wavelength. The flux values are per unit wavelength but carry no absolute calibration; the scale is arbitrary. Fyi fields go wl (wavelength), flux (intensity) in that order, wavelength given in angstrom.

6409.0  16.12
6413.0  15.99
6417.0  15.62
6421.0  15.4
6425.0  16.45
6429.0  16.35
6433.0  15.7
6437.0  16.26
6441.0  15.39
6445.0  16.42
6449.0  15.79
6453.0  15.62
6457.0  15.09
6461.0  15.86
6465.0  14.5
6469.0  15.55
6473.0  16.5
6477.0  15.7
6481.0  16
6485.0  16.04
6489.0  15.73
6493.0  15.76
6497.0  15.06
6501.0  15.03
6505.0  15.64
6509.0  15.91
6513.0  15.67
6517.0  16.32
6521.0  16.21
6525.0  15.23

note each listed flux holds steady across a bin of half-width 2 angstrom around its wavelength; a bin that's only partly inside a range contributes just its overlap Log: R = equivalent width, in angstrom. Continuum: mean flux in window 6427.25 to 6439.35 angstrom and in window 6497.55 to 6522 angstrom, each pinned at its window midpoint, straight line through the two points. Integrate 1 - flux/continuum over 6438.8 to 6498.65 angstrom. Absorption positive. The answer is 0.9 angstrom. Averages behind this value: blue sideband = 16.1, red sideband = 15.7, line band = 15.7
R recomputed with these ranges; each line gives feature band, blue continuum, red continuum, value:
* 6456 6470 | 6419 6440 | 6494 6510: 0.43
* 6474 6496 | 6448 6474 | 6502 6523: -0.20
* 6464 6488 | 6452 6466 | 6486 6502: -0.61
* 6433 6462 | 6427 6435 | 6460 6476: 0.12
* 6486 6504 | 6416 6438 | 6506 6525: 0.55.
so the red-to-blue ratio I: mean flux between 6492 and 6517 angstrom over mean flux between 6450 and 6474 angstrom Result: 1.0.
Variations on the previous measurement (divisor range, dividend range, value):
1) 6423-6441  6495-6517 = 0.97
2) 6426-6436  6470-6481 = 1.00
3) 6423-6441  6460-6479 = 0.97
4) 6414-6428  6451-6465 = 0.97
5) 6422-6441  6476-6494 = 0.99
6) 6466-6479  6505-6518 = 1.01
